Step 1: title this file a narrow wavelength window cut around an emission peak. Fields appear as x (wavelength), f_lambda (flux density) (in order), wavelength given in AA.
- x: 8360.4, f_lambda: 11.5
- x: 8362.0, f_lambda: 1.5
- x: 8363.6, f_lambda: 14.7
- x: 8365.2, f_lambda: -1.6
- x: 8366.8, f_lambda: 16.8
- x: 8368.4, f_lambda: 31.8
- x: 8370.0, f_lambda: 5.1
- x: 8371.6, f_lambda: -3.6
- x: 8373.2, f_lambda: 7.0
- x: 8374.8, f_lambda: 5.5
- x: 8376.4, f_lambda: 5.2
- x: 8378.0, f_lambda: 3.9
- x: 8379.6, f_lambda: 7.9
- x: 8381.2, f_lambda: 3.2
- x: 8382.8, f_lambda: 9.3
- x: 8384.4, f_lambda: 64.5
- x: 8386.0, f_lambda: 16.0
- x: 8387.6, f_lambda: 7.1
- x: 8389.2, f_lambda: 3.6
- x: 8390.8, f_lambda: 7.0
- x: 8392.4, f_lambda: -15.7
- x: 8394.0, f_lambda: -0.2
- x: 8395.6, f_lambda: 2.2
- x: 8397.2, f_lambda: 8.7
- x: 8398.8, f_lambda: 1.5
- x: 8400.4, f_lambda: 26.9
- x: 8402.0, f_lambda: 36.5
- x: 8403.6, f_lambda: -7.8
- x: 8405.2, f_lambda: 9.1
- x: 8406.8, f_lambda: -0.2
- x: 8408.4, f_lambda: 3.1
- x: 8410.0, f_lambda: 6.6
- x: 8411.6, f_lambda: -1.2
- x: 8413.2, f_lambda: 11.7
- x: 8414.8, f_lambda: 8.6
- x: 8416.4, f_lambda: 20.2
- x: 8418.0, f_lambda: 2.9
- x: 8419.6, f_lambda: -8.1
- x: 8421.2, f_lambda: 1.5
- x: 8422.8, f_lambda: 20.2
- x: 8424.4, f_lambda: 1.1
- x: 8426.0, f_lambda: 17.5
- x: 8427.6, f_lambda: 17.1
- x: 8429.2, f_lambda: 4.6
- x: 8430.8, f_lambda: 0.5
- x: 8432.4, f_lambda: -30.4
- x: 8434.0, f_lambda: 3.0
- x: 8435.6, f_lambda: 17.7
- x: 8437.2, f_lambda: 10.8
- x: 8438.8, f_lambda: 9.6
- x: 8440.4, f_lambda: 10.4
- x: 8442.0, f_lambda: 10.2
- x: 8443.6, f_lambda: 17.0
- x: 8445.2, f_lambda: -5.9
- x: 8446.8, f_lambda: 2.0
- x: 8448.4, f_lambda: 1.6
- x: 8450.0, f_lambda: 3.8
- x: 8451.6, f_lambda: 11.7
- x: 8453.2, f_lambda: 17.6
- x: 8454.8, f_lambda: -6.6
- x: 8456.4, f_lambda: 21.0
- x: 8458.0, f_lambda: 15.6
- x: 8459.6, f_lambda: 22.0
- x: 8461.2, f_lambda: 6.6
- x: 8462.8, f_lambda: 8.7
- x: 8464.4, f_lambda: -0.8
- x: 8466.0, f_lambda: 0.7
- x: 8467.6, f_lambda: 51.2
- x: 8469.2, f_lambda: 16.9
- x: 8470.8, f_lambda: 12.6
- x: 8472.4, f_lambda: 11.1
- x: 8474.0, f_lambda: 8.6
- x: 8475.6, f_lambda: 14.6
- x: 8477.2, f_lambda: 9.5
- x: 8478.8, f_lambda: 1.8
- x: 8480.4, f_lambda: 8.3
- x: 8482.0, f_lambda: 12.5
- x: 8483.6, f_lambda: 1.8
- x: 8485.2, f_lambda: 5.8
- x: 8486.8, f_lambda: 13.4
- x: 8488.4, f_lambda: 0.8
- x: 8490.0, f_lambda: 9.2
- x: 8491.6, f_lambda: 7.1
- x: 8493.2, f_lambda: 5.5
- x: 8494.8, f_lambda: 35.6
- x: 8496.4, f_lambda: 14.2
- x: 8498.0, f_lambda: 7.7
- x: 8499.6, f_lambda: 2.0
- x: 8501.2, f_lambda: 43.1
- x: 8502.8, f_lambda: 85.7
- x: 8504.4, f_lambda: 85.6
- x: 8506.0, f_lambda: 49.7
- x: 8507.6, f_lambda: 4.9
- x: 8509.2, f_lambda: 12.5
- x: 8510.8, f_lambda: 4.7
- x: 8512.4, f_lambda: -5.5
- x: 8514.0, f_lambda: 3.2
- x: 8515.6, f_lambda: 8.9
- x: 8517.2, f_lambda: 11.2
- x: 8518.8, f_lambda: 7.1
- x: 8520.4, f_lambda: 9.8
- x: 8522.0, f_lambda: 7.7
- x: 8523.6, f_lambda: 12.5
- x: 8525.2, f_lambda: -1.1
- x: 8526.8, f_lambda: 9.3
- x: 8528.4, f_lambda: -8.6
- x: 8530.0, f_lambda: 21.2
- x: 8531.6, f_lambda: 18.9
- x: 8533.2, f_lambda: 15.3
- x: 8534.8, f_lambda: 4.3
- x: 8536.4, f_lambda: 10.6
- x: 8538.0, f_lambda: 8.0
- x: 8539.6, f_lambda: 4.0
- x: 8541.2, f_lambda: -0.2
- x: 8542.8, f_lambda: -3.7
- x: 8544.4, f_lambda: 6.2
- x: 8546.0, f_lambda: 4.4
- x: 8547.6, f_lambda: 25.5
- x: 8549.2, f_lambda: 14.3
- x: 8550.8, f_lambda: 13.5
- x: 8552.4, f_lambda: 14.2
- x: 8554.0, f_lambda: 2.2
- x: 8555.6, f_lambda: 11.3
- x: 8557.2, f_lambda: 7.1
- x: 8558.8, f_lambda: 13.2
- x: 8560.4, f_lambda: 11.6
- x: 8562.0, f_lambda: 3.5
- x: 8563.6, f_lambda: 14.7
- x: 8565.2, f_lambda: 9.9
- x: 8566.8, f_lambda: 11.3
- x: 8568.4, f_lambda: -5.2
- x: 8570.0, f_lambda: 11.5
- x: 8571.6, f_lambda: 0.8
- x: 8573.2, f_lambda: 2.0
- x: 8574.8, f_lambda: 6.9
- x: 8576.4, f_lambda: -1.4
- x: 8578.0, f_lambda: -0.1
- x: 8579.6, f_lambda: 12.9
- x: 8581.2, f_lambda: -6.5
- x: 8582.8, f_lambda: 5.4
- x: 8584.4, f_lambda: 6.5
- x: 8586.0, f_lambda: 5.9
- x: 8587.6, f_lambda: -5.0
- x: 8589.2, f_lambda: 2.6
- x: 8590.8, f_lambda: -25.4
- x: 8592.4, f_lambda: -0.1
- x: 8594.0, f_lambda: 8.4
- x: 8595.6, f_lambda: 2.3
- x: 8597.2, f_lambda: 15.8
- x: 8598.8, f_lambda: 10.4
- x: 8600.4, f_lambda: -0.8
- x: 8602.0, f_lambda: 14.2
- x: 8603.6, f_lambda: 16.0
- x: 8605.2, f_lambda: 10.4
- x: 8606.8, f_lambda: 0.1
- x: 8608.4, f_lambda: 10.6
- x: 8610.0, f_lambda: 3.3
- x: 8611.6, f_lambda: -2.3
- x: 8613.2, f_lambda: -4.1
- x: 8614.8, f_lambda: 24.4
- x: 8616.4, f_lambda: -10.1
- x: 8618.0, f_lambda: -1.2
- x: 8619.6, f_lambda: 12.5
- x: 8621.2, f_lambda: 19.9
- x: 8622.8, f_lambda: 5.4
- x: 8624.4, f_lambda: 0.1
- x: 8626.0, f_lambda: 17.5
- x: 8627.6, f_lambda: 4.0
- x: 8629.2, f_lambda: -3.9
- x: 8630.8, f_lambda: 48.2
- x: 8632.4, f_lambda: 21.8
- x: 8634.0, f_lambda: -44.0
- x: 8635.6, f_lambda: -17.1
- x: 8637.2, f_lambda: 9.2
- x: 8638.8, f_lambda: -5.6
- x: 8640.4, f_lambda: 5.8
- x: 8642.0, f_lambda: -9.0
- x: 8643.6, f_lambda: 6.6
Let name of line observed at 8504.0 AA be H-gamma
